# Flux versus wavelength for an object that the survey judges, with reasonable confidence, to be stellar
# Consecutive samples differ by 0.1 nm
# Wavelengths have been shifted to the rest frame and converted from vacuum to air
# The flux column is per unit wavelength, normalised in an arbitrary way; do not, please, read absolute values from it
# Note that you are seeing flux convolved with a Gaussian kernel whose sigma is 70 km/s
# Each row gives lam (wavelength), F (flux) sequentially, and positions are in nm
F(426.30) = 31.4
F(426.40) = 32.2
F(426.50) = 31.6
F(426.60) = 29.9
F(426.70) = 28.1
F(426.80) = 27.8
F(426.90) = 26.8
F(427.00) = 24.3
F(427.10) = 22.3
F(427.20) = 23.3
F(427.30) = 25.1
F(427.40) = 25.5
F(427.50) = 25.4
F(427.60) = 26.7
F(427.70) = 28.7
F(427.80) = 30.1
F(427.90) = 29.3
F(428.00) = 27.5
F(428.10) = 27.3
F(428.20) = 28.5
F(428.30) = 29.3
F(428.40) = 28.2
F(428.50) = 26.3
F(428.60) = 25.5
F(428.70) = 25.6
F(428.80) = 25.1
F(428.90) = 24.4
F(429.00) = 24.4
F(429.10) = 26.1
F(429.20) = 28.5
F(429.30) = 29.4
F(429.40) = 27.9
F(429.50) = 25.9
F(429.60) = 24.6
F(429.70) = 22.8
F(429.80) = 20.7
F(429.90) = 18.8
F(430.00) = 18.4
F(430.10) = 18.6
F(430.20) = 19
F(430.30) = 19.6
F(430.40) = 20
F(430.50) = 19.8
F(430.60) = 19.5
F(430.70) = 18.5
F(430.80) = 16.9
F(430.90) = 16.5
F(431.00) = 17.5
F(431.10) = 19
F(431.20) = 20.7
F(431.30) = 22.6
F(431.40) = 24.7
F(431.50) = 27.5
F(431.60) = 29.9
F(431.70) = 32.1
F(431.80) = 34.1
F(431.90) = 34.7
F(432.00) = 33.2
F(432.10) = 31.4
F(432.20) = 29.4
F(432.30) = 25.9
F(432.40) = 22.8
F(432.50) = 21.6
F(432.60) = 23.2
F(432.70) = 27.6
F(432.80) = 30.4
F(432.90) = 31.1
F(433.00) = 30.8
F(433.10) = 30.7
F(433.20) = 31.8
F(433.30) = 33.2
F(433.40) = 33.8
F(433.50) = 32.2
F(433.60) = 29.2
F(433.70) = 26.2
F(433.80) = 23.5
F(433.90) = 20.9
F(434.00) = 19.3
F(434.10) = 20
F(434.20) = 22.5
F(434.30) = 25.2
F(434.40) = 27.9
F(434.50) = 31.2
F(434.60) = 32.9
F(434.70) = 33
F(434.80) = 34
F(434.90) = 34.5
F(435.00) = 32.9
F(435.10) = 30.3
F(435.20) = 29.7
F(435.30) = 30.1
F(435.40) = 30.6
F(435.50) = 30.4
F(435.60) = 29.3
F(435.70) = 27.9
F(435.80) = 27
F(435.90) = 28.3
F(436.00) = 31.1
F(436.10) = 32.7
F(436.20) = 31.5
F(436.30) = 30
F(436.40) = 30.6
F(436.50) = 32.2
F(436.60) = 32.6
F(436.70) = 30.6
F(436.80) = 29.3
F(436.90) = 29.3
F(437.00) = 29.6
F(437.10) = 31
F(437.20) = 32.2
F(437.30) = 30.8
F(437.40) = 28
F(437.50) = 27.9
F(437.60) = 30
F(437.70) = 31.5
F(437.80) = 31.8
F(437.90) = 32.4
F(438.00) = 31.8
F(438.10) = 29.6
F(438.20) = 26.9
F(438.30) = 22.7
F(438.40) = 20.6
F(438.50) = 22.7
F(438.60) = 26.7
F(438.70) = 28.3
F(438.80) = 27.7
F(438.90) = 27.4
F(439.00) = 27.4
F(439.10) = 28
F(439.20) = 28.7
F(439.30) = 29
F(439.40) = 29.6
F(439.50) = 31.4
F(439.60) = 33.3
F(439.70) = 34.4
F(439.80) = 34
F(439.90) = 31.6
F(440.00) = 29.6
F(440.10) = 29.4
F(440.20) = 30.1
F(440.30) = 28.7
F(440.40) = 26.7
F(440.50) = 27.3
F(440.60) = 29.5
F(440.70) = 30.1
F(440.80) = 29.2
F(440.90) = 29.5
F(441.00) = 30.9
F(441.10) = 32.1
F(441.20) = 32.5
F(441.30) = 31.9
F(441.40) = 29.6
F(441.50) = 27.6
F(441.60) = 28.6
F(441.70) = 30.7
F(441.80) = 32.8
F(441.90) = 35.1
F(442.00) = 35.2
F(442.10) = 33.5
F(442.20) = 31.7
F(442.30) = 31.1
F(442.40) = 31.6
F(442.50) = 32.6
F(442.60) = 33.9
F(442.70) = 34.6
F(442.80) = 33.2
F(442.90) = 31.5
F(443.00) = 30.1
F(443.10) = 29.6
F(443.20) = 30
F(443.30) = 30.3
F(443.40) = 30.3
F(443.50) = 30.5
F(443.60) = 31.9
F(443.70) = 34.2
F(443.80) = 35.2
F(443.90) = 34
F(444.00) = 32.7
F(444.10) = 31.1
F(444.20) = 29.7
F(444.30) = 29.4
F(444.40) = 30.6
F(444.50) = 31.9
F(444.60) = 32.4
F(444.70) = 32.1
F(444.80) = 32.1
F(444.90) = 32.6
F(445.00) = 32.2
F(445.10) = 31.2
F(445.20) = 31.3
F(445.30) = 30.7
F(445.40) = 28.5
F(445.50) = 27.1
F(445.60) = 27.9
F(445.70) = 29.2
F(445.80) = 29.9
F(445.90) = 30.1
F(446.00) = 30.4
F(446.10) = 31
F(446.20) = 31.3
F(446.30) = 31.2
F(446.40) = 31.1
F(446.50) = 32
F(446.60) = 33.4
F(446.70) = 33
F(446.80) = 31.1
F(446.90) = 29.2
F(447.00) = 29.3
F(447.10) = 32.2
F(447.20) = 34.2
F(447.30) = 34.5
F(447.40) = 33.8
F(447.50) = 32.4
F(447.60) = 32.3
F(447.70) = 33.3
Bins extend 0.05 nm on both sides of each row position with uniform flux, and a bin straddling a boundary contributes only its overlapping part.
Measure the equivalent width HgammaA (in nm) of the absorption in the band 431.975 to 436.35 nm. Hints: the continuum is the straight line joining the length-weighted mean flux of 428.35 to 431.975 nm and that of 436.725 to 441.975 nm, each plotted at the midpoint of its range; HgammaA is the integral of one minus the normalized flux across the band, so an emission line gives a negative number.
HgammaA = -0.42 nm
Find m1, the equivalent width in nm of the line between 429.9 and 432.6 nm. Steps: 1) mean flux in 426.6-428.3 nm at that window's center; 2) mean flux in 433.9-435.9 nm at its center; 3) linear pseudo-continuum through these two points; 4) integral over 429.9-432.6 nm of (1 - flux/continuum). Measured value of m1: 0.42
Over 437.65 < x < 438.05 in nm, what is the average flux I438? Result 31.9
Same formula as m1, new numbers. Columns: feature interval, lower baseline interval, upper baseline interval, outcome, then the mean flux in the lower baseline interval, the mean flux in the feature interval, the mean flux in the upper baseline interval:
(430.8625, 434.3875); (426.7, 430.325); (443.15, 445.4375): 0.020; 25.3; 26.8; 31.5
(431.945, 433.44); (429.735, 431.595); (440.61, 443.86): -0.467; 20.2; 29.1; 31.6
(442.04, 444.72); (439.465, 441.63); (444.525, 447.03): -0.107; 30.4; 31.9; 30.8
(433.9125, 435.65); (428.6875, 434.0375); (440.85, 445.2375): -0.110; 25.2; 28.9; 31.7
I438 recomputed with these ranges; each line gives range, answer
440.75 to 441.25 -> 30.8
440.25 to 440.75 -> 28.5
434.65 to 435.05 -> 33.6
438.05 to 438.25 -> 28.2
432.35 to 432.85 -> 25.1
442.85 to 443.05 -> 30.8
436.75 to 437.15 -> 29.8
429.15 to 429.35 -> 29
